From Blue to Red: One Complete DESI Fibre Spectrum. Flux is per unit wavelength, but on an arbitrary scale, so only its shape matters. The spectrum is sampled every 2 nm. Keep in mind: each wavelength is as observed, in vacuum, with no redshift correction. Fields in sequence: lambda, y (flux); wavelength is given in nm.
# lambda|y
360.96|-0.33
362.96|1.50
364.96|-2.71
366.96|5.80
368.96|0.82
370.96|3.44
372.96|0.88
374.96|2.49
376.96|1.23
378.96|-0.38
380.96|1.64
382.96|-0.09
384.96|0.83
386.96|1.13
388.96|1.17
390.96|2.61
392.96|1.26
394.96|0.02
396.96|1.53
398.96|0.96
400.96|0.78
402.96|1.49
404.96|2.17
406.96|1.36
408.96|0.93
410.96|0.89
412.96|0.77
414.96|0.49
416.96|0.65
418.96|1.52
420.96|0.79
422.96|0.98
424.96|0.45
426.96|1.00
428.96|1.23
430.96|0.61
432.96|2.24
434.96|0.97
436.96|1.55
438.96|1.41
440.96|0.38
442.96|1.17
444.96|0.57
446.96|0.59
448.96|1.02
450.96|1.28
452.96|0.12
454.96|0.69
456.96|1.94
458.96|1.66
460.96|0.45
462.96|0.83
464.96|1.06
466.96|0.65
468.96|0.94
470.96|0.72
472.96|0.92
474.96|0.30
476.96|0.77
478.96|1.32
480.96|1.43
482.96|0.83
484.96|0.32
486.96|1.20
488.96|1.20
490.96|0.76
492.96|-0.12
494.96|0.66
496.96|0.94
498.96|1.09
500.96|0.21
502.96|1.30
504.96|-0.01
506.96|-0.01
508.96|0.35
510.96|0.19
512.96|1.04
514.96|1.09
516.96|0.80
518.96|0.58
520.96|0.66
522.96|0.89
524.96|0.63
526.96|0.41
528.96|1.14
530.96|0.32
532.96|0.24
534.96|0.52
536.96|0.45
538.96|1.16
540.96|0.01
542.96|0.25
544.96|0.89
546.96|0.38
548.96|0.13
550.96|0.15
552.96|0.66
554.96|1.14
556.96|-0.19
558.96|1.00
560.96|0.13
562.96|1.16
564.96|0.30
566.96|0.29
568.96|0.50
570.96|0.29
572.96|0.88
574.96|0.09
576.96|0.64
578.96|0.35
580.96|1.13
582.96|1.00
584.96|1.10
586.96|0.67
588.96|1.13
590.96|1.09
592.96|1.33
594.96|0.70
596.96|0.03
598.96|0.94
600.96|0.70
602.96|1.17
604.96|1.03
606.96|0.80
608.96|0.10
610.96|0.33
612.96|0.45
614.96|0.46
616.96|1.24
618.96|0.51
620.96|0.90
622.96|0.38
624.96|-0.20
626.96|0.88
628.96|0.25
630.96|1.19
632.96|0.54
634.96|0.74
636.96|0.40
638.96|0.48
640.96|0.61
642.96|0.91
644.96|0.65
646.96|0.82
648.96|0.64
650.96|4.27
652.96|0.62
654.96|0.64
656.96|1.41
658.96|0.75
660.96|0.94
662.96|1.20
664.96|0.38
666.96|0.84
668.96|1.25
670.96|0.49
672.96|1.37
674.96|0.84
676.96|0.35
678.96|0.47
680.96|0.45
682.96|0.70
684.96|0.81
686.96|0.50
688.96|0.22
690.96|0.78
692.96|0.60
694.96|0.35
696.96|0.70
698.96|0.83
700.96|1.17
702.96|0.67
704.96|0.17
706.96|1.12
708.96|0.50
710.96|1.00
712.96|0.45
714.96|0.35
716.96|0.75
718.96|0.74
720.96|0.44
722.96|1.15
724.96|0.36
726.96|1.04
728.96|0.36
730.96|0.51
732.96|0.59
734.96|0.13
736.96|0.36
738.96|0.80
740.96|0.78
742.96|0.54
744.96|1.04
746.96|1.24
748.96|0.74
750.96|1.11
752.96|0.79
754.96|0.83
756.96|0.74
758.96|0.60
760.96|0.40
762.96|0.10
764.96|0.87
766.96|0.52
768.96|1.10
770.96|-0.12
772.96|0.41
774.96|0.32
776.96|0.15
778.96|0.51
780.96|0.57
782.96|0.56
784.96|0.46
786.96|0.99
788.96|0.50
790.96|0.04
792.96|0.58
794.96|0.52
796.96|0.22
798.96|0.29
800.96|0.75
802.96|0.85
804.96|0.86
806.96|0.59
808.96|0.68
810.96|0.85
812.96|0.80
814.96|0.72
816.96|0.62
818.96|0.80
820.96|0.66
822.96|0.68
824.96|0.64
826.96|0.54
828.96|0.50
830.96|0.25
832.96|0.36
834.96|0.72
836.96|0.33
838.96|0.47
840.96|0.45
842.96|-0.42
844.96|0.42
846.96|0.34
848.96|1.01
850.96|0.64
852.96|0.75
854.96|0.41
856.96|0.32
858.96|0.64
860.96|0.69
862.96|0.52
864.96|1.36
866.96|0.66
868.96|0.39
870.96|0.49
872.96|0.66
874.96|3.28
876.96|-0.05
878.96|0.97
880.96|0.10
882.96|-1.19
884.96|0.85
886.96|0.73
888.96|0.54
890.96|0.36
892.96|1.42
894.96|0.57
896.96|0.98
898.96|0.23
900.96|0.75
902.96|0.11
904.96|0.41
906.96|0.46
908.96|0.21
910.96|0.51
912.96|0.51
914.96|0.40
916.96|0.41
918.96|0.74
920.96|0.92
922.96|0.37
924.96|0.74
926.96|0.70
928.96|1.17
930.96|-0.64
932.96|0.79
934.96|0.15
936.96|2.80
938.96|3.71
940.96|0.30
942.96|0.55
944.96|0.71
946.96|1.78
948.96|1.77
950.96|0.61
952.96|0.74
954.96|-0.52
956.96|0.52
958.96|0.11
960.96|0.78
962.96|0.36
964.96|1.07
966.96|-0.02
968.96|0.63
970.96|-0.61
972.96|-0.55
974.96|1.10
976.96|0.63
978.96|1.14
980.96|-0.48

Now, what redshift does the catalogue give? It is 0.75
